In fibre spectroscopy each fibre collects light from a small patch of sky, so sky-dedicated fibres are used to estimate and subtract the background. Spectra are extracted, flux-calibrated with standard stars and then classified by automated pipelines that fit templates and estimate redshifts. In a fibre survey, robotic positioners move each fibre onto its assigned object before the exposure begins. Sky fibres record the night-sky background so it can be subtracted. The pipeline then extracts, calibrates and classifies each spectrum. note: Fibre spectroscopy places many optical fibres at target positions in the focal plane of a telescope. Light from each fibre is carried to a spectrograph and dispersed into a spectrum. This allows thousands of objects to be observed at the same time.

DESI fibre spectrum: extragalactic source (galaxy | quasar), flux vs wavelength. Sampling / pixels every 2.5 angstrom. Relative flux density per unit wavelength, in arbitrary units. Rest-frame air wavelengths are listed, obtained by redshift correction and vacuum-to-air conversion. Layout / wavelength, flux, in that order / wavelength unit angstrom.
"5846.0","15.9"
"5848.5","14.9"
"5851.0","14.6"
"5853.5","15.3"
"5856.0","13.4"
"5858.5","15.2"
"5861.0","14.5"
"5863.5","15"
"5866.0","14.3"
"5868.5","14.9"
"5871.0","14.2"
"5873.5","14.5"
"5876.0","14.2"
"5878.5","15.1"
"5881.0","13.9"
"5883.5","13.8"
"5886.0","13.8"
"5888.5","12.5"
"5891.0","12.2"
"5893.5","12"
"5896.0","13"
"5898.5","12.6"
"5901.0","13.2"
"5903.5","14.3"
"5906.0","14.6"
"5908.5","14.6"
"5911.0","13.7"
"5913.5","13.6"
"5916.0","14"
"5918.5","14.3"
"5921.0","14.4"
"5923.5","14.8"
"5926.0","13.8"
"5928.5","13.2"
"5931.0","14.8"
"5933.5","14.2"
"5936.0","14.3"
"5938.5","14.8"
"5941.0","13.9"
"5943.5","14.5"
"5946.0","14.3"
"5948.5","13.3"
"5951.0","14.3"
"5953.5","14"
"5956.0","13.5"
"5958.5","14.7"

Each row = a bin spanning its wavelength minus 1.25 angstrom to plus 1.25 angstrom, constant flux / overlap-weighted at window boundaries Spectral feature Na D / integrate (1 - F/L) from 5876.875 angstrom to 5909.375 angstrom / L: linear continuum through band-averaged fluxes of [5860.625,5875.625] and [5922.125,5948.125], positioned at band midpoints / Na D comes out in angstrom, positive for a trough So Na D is 2.1 angstrom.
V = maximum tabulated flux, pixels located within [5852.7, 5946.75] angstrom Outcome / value 15.3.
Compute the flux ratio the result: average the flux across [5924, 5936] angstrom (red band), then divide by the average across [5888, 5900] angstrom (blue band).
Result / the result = 1.1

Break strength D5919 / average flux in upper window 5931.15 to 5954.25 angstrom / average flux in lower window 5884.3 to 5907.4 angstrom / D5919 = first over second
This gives 1.08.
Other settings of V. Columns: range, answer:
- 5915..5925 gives 14.8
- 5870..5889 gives 15.1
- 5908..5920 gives 14.6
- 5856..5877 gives 15.2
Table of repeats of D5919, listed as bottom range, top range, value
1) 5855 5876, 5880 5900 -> 0.89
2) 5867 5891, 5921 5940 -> 1.02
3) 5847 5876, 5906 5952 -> 0.97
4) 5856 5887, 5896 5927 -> 0.97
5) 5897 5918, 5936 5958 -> 1.02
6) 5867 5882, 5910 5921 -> 0.96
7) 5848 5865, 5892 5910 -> 0.92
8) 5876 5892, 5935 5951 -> 1.04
